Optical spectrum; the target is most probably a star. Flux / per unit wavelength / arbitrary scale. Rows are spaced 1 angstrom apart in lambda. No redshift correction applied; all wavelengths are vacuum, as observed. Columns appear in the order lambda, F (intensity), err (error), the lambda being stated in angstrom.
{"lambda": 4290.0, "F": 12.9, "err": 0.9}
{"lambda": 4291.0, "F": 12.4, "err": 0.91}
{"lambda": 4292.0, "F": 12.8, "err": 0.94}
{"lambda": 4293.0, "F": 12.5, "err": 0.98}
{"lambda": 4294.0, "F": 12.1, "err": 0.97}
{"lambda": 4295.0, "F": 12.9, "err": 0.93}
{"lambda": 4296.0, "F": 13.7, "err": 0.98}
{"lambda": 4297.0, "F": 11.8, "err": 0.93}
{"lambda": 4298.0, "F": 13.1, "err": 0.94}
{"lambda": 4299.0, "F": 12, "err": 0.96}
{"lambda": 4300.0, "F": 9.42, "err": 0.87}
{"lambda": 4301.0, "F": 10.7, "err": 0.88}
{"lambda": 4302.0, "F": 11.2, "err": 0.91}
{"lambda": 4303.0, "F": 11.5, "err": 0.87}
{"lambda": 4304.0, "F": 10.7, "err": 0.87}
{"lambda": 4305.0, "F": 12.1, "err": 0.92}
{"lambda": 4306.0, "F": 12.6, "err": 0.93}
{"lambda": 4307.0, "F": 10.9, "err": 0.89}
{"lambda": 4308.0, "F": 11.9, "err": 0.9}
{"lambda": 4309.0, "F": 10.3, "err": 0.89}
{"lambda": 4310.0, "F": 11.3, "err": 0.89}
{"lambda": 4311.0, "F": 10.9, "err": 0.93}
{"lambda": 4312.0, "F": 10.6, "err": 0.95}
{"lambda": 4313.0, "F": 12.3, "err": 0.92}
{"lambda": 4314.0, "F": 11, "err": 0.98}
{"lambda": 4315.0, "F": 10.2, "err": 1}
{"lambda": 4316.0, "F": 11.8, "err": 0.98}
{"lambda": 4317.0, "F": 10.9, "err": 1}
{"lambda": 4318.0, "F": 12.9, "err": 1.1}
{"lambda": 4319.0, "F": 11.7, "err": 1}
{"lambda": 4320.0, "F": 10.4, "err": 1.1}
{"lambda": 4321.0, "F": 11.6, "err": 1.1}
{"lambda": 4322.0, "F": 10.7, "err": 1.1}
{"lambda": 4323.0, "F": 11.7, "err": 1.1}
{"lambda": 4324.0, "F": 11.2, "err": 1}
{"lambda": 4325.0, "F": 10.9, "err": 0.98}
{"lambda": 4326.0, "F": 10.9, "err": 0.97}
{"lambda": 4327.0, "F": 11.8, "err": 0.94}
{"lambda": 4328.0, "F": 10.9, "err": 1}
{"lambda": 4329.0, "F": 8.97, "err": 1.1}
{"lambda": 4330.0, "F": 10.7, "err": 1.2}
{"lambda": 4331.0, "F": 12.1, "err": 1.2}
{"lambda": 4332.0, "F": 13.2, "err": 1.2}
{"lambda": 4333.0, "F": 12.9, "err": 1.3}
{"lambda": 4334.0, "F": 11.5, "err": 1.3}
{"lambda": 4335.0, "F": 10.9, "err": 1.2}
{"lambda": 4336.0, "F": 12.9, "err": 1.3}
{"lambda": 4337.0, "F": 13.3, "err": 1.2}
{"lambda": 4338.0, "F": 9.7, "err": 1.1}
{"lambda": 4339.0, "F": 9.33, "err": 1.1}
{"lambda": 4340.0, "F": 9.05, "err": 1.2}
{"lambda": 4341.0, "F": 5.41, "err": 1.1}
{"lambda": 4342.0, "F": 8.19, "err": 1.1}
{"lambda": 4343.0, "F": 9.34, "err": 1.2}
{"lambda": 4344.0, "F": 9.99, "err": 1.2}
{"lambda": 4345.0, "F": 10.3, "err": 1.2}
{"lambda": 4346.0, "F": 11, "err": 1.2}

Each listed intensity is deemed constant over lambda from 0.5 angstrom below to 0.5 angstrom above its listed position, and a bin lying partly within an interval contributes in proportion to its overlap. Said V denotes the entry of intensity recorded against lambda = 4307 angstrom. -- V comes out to 10.9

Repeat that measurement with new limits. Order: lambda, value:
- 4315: 10.2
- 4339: 9.33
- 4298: 13.1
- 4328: 10.9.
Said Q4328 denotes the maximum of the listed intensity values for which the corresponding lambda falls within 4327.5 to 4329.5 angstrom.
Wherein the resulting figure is 10.9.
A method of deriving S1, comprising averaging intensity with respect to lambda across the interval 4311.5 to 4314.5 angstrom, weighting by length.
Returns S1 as 11.3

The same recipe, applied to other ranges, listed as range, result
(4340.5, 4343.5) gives 7.65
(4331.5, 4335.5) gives 12.1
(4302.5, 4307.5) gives 11.6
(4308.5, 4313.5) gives 11.1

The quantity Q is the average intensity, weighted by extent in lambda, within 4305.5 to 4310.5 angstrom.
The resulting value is 11.4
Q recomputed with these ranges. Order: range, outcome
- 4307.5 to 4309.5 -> 11.1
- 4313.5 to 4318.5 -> 11.4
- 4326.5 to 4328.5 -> 11.4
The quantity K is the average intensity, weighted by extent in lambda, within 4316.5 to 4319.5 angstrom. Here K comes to 11.8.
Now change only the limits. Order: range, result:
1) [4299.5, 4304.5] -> 10.7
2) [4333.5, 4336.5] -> 11.8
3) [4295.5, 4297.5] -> 12.8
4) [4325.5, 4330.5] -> 10.7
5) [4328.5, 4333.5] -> 11.6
